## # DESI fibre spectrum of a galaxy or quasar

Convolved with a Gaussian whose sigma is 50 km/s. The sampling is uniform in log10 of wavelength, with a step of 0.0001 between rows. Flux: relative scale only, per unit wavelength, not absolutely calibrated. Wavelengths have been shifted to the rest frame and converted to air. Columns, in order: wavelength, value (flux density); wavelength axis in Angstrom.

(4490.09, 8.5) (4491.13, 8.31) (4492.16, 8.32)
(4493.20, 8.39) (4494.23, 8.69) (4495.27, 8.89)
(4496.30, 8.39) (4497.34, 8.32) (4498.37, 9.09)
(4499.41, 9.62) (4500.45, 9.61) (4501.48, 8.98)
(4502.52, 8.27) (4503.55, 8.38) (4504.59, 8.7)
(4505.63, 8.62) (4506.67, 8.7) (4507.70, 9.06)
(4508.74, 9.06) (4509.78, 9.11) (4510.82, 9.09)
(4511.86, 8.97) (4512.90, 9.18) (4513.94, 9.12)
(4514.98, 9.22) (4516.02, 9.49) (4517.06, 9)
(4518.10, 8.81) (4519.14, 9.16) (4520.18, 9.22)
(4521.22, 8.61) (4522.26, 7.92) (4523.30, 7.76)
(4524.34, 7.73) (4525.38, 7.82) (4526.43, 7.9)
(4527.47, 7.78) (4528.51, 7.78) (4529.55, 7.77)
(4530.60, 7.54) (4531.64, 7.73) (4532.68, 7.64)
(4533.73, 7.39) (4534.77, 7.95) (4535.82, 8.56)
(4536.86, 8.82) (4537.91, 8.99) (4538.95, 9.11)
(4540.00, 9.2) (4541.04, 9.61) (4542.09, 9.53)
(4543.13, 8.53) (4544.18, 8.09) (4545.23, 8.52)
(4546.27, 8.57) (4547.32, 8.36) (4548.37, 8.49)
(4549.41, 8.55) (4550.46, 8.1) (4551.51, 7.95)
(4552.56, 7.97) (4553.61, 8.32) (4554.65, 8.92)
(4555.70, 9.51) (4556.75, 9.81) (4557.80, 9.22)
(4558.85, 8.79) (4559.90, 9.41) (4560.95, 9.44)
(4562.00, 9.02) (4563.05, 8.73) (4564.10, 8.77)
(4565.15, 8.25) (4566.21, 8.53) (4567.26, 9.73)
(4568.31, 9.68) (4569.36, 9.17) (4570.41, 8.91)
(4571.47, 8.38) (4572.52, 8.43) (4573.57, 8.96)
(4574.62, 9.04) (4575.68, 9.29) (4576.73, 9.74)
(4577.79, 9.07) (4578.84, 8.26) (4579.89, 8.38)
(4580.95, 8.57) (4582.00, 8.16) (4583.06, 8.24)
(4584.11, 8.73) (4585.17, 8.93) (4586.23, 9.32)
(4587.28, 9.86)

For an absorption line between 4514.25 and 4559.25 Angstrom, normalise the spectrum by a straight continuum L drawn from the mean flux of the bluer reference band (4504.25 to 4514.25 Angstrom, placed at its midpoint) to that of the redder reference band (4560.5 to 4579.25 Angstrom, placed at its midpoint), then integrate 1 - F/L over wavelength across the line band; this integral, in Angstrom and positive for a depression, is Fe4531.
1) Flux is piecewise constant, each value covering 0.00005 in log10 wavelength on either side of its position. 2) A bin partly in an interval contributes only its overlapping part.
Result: 2.28 Angstrom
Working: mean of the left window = 8.96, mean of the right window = 8.97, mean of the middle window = 8.51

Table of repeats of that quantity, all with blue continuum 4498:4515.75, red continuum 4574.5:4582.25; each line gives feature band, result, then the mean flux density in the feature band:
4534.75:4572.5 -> 0.24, 8.82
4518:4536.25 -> 1.84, 8.04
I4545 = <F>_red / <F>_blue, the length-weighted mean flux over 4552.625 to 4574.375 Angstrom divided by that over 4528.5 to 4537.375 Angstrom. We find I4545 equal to 1.13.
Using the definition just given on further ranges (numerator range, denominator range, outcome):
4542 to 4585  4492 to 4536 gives 1.03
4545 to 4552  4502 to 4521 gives 0.93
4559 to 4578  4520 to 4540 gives 1.11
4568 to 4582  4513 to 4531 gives 1.06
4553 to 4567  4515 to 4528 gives 1.06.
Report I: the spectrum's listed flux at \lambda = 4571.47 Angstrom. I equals 8.38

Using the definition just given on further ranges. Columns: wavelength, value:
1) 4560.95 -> 9.44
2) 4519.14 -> 9.16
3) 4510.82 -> 9.09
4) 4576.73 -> 9.74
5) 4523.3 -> 7.76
